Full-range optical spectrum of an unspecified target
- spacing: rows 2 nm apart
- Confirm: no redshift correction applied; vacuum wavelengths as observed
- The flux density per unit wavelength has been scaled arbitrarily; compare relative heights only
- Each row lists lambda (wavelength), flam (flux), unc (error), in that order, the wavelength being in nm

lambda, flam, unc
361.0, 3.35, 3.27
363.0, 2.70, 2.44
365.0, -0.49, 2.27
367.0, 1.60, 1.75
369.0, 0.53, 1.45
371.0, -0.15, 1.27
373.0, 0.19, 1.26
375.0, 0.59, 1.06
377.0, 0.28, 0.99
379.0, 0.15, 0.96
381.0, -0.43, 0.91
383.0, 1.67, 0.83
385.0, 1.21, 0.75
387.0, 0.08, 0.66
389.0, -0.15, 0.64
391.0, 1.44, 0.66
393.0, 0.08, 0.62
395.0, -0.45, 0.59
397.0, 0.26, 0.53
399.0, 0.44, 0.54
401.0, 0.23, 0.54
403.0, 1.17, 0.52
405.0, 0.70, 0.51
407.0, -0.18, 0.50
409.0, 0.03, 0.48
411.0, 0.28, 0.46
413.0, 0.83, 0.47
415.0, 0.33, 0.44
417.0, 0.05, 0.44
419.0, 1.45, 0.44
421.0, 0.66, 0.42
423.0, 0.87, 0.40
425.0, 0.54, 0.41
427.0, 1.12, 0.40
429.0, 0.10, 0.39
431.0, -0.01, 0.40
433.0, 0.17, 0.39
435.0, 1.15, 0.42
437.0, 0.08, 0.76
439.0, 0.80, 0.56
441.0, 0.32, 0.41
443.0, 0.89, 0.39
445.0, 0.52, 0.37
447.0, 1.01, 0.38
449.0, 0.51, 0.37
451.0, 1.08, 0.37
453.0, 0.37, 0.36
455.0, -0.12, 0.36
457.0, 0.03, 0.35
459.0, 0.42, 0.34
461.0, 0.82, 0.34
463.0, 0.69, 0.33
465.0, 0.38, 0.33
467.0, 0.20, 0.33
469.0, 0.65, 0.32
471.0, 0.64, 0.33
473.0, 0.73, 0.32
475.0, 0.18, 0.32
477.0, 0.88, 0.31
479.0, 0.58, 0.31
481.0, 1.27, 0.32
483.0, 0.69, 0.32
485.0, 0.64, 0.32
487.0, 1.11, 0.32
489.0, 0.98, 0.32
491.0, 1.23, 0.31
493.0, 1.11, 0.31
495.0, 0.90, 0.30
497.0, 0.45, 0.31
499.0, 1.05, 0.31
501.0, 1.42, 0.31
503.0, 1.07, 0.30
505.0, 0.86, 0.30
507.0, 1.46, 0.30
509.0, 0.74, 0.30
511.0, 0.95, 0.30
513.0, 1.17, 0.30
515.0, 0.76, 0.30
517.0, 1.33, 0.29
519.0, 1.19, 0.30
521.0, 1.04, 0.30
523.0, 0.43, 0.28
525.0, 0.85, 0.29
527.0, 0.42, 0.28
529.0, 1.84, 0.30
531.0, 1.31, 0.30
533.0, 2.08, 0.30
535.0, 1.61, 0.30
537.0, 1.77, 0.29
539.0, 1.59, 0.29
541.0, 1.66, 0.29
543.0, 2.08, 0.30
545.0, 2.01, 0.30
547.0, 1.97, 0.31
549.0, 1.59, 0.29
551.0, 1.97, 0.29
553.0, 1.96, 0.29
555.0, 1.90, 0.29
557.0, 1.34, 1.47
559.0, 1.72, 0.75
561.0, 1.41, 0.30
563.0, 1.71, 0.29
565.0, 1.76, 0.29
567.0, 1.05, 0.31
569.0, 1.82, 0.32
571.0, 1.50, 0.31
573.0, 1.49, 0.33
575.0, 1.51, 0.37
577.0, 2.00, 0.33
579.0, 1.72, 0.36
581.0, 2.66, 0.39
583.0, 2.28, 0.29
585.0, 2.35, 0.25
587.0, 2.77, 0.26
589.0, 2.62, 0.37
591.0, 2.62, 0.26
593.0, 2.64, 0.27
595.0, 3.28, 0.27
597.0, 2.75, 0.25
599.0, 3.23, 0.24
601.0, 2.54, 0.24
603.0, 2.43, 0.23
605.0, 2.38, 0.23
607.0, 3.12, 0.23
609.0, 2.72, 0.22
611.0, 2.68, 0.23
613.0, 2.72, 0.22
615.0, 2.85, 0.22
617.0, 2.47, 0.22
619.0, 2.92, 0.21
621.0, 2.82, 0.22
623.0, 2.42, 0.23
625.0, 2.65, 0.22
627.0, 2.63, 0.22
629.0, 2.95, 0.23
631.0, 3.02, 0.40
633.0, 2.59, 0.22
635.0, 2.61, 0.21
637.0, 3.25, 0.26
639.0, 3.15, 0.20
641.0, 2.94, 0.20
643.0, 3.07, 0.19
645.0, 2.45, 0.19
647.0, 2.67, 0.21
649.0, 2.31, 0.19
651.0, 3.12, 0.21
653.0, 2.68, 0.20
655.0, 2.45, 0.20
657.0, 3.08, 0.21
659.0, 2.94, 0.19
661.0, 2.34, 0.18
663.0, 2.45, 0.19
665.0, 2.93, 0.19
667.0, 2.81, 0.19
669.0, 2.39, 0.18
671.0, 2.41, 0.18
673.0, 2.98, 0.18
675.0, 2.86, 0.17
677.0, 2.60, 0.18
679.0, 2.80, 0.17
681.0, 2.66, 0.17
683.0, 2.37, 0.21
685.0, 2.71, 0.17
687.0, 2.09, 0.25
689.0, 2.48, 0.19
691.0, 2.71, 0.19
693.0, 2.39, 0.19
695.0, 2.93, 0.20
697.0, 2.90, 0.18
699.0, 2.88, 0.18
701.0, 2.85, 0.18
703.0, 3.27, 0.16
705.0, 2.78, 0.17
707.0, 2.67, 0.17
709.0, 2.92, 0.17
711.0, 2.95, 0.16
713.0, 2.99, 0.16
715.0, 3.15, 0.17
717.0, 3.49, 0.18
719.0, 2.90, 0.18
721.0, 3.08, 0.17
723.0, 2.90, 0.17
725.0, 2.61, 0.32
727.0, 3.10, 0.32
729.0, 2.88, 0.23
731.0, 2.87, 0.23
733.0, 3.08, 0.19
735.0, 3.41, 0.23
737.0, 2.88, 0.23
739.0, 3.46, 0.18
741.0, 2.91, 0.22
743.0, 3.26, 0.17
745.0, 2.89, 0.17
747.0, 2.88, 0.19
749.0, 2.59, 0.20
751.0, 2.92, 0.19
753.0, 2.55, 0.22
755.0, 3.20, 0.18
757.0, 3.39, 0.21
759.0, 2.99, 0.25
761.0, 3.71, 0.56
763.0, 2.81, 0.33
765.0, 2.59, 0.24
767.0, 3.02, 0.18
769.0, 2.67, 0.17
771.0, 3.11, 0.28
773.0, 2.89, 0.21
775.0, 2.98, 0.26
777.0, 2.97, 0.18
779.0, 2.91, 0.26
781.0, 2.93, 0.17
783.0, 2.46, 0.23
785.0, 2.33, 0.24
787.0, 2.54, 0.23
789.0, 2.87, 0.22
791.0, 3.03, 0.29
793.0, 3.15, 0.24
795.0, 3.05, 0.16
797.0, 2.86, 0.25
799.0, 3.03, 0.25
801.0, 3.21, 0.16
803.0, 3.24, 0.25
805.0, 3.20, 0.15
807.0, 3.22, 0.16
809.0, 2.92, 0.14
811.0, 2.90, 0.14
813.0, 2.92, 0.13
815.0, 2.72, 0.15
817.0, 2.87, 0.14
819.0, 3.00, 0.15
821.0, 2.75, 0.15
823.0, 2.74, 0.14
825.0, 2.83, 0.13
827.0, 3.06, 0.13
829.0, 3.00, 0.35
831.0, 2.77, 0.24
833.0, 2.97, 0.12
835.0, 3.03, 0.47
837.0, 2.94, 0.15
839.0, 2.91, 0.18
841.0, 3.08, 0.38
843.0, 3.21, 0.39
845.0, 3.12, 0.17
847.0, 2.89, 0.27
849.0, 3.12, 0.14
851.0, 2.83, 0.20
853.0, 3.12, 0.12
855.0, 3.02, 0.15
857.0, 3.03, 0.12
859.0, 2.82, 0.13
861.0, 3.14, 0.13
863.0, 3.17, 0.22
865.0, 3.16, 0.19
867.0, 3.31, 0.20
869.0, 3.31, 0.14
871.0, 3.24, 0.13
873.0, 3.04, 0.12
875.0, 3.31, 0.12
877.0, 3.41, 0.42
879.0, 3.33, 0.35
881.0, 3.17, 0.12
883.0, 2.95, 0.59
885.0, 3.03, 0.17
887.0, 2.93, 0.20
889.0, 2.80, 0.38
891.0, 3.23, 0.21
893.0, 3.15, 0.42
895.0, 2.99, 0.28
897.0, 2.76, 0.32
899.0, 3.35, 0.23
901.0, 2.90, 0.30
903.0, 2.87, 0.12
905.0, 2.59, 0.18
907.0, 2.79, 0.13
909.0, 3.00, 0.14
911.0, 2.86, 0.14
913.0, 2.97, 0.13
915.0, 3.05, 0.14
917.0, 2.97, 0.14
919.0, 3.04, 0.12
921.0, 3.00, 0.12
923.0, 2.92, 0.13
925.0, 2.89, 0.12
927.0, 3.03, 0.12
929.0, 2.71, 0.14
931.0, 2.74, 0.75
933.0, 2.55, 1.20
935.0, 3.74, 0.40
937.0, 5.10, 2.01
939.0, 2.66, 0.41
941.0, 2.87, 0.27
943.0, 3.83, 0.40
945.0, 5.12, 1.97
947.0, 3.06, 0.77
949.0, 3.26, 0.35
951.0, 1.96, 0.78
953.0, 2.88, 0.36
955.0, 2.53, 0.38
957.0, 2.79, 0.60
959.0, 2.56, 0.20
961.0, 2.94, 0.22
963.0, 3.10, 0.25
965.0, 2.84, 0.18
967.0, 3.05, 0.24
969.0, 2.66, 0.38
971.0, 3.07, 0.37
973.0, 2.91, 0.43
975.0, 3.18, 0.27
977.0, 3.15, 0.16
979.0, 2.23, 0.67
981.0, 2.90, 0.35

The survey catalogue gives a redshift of 0.33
